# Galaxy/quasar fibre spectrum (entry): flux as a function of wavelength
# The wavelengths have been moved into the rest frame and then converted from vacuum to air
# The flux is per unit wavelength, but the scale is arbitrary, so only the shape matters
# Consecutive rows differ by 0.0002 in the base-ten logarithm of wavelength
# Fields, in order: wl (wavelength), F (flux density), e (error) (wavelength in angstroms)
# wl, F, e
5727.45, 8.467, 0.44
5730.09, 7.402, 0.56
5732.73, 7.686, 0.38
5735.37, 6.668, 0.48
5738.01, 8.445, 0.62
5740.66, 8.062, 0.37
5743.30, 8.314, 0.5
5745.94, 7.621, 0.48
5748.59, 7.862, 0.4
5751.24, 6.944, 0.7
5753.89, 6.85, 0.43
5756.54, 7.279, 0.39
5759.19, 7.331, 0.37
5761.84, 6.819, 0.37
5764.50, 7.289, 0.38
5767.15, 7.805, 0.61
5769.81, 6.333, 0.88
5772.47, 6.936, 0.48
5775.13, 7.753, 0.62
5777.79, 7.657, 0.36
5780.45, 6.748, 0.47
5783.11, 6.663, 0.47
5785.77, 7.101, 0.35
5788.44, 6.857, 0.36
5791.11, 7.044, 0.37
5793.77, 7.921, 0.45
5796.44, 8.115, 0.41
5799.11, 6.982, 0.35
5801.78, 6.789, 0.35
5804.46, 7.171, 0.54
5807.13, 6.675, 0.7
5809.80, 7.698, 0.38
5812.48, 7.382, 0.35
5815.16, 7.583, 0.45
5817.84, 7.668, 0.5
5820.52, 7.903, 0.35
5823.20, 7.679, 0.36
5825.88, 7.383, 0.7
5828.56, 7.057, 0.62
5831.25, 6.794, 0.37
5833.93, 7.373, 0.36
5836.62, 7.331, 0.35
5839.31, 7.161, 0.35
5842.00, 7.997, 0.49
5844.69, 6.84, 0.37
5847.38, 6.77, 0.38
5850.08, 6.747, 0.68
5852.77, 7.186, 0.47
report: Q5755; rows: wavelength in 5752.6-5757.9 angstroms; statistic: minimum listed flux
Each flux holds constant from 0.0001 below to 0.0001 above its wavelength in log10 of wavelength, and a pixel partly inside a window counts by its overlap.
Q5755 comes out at 6.85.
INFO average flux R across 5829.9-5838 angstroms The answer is 7.16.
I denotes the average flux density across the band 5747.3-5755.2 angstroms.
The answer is 7.21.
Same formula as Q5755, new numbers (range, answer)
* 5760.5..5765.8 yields 6.819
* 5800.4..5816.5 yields 6.675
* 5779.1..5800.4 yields 6.663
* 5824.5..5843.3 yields 6.794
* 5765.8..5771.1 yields 6.333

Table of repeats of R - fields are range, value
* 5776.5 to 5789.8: 7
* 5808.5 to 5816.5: 7.55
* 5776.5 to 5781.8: 7.2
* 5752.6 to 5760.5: 7.16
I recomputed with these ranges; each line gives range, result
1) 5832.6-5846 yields 7.34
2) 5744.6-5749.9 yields 7.75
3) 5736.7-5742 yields 8.25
